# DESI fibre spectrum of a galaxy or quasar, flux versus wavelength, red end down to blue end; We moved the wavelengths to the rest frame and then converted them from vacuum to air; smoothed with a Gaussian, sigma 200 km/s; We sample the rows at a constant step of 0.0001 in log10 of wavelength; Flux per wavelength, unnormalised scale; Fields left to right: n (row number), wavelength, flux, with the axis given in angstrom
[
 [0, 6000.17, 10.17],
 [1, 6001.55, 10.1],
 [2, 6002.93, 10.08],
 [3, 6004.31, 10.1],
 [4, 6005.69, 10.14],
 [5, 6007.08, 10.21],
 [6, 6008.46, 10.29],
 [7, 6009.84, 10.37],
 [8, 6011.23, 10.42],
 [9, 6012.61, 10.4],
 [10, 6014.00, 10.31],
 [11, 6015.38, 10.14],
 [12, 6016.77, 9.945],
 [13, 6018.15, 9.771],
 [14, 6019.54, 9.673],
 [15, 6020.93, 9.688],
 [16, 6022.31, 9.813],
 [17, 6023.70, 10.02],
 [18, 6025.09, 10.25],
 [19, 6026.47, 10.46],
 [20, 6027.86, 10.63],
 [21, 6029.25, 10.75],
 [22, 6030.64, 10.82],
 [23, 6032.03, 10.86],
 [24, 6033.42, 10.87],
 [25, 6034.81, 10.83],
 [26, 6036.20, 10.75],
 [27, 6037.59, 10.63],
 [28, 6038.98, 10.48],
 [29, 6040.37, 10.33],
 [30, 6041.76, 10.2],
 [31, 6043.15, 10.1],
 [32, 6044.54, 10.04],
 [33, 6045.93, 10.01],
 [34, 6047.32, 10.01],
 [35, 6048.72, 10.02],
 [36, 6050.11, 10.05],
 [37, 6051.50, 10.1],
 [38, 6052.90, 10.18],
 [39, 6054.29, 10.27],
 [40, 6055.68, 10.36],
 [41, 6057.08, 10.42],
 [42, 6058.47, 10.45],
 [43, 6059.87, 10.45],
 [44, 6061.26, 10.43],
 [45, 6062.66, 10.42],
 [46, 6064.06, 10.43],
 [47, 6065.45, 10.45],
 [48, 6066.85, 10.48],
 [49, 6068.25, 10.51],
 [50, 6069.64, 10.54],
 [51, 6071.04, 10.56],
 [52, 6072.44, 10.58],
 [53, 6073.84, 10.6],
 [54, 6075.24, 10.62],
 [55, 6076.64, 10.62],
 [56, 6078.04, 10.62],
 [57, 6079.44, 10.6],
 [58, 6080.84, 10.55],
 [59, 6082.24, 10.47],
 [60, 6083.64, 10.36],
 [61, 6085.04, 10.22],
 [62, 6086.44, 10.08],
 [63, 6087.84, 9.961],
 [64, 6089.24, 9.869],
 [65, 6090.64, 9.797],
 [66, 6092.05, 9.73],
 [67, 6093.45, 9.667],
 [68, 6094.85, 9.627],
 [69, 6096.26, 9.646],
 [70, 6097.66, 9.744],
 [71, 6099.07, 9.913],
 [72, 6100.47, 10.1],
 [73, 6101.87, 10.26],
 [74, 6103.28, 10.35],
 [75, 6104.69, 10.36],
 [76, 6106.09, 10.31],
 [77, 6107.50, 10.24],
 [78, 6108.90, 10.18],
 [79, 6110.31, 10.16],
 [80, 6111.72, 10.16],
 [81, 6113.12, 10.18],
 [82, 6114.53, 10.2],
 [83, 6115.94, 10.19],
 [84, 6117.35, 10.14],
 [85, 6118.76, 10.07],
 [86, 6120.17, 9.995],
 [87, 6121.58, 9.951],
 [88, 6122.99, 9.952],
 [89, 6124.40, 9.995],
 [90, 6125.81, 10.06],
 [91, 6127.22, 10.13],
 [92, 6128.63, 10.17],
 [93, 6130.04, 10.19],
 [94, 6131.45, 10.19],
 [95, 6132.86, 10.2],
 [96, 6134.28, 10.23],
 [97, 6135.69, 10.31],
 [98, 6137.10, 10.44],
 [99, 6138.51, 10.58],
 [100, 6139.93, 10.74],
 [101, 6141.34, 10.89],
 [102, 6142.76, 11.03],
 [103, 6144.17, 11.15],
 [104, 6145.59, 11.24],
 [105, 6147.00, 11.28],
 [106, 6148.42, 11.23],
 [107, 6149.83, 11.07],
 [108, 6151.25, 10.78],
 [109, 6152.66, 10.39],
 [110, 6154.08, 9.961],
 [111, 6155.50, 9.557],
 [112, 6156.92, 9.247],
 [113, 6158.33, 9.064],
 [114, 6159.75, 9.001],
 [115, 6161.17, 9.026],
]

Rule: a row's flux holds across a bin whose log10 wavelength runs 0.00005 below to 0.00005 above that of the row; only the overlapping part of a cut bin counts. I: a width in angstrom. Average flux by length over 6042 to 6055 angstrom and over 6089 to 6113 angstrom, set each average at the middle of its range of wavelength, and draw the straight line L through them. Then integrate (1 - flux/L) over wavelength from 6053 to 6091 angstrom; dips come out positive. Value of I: -1.3 angstrom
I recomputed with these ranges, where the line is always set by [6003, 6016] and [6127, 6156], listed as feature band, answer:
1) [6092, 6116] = 0.97 angstrom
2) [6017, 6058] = 0.16 angstrom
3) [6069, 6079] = -0.17 angstrom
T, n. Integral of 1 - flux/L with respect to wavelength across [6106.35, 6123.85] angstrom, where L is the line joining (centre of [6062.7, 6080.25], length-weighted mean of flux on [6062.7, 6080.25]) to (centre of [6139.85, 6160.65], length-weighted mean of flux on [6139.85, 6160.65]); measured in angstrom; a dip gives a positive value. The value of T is 0.6 angstrom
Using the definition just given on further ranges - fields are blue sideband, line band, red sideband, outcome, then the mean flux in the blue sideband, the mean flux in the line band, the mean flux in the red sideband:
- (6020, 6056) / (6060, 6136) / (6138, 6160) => 1.43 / 10.3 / 10.2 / 10.5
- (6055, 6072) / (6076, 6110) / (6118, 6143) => 0.78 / 10.5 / 10.1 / 10.3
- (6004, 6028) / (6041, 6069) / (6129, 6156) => 0.03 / 10.1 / 10.3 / 10.6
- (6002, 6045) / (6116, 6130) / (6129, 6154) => 0.73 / 10.3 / 10.1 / 10.7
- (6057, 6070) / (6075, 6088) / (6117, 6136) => -0.08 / 10.5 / 10.4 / 10.1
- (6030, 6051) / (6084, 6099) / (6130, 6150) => 1.02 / 10.4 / 9.85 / 10.7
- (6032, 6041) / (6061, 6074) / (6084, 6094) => -0.34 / 10.7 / 10.5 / 9.93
